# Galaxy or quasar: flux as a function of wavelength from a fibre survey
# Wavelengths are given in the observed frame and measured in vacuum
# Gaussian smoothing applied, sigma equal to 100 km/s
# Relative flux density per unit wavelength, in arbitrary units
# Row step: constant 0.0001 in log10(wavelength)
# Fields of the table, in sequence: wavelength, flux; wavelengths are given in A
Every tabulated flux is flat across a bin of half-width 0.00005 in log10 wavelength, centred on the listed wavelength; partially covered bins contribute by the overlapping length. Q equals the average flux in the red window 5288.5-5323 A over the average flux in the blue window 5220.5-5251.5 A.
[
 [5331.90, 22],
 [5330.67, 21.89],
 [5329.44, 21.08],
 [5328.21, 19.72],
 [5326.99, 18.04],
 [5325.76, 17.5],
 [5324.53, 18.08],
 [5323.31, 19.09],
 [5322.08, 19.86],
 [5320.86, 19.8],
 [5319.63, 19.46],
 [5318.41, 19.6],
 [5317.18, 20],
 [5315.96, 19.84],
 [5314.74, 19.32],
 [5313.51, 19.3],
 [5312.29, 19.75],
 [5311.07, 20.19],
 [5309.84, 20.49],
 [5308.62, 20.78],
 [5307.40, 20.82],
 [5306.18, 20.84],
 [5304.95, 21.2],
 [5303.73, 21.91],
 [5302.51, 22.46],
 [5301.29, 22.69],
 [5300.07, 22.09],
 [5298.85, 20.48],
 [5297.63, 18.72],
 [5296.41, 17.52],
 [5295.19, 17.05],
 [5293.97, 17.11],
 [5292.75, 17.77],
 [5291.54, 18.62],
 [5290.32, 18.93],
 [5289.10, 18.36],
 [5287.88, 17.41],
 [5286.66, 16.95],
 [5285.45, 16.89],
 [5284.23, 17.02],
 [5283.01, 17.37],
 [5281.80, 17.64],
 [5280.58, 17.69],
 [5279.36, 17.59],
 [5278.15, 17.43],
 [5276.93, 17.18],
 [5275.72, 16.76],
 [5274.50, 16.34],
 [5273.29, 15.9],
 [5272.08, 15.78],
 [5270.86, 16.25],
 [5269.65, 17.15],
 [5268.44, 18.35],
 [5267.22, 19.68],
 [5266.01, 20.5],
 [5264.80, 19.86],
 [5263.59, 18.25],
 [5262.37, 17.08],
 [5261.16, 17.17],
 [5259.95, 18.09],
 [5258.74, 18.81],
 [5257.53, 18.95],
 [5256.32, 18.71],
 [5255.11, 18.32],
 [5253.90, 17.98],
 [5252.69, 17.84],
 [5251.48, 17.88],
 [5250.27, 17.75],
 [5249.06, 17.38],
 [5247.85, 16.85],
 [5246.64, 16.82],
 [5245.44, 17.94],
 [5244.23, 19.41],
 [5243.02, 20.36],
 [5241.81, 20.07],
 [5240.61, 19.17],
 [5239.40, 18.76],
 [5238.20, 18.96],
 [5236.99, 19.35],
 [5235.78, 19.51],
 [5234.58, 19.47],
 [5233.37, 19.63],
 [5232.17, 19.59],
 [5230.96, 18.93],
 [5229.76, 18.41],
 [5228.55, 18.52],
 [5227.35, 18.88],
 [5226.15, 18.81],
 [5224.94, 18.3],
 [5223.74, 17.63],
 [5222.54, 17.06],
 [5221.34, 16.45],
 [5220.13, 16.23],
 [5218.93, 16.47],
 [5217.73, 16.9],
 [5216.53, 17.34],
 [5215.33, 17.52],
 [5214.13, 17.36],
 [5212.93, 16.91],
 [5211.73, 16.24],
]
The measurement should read 1.07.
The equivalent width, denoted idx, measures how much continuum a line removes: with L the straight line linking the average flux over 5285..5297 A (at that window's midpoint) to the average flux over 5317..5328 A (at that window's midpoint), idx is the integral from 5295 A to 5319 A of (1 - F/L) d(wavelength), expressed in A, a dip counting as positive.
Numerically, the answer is -2.5 A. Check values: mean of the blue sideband 17.7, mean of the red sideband 19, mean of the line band 20.3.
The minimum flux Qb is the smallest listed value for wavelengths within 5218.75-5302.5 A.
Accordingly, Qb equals 15.78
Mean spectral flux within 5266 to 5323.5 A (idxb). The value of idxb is 18.8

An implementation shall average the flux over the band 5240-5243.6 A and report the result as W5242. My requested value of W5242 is 19.9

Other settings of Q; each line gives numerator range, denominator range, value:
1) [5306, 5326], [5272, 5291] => 1.14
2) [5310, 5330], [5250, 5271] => 1.06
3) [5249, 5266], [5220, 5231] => 1.02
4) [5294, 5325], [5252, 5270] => 1.08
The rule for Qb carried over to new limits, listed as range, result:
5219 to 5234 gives 16.23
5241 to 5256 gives 16.82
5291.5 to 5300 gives 17.05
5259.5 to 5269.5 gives 17.08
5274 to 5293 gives 16.34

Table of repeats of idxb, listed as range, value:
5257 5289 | 17.6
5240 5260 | 18.4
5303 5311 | 21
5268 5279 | 16.8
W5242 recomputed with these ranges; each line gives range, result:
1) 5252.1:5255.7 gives 18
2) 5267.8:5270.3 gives 17.7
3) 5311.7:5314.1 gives 19.6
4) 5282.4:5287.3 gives 17.1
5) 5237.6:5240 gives 18.9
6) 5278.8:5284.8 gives 17.4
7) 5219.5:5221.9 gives 16.3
